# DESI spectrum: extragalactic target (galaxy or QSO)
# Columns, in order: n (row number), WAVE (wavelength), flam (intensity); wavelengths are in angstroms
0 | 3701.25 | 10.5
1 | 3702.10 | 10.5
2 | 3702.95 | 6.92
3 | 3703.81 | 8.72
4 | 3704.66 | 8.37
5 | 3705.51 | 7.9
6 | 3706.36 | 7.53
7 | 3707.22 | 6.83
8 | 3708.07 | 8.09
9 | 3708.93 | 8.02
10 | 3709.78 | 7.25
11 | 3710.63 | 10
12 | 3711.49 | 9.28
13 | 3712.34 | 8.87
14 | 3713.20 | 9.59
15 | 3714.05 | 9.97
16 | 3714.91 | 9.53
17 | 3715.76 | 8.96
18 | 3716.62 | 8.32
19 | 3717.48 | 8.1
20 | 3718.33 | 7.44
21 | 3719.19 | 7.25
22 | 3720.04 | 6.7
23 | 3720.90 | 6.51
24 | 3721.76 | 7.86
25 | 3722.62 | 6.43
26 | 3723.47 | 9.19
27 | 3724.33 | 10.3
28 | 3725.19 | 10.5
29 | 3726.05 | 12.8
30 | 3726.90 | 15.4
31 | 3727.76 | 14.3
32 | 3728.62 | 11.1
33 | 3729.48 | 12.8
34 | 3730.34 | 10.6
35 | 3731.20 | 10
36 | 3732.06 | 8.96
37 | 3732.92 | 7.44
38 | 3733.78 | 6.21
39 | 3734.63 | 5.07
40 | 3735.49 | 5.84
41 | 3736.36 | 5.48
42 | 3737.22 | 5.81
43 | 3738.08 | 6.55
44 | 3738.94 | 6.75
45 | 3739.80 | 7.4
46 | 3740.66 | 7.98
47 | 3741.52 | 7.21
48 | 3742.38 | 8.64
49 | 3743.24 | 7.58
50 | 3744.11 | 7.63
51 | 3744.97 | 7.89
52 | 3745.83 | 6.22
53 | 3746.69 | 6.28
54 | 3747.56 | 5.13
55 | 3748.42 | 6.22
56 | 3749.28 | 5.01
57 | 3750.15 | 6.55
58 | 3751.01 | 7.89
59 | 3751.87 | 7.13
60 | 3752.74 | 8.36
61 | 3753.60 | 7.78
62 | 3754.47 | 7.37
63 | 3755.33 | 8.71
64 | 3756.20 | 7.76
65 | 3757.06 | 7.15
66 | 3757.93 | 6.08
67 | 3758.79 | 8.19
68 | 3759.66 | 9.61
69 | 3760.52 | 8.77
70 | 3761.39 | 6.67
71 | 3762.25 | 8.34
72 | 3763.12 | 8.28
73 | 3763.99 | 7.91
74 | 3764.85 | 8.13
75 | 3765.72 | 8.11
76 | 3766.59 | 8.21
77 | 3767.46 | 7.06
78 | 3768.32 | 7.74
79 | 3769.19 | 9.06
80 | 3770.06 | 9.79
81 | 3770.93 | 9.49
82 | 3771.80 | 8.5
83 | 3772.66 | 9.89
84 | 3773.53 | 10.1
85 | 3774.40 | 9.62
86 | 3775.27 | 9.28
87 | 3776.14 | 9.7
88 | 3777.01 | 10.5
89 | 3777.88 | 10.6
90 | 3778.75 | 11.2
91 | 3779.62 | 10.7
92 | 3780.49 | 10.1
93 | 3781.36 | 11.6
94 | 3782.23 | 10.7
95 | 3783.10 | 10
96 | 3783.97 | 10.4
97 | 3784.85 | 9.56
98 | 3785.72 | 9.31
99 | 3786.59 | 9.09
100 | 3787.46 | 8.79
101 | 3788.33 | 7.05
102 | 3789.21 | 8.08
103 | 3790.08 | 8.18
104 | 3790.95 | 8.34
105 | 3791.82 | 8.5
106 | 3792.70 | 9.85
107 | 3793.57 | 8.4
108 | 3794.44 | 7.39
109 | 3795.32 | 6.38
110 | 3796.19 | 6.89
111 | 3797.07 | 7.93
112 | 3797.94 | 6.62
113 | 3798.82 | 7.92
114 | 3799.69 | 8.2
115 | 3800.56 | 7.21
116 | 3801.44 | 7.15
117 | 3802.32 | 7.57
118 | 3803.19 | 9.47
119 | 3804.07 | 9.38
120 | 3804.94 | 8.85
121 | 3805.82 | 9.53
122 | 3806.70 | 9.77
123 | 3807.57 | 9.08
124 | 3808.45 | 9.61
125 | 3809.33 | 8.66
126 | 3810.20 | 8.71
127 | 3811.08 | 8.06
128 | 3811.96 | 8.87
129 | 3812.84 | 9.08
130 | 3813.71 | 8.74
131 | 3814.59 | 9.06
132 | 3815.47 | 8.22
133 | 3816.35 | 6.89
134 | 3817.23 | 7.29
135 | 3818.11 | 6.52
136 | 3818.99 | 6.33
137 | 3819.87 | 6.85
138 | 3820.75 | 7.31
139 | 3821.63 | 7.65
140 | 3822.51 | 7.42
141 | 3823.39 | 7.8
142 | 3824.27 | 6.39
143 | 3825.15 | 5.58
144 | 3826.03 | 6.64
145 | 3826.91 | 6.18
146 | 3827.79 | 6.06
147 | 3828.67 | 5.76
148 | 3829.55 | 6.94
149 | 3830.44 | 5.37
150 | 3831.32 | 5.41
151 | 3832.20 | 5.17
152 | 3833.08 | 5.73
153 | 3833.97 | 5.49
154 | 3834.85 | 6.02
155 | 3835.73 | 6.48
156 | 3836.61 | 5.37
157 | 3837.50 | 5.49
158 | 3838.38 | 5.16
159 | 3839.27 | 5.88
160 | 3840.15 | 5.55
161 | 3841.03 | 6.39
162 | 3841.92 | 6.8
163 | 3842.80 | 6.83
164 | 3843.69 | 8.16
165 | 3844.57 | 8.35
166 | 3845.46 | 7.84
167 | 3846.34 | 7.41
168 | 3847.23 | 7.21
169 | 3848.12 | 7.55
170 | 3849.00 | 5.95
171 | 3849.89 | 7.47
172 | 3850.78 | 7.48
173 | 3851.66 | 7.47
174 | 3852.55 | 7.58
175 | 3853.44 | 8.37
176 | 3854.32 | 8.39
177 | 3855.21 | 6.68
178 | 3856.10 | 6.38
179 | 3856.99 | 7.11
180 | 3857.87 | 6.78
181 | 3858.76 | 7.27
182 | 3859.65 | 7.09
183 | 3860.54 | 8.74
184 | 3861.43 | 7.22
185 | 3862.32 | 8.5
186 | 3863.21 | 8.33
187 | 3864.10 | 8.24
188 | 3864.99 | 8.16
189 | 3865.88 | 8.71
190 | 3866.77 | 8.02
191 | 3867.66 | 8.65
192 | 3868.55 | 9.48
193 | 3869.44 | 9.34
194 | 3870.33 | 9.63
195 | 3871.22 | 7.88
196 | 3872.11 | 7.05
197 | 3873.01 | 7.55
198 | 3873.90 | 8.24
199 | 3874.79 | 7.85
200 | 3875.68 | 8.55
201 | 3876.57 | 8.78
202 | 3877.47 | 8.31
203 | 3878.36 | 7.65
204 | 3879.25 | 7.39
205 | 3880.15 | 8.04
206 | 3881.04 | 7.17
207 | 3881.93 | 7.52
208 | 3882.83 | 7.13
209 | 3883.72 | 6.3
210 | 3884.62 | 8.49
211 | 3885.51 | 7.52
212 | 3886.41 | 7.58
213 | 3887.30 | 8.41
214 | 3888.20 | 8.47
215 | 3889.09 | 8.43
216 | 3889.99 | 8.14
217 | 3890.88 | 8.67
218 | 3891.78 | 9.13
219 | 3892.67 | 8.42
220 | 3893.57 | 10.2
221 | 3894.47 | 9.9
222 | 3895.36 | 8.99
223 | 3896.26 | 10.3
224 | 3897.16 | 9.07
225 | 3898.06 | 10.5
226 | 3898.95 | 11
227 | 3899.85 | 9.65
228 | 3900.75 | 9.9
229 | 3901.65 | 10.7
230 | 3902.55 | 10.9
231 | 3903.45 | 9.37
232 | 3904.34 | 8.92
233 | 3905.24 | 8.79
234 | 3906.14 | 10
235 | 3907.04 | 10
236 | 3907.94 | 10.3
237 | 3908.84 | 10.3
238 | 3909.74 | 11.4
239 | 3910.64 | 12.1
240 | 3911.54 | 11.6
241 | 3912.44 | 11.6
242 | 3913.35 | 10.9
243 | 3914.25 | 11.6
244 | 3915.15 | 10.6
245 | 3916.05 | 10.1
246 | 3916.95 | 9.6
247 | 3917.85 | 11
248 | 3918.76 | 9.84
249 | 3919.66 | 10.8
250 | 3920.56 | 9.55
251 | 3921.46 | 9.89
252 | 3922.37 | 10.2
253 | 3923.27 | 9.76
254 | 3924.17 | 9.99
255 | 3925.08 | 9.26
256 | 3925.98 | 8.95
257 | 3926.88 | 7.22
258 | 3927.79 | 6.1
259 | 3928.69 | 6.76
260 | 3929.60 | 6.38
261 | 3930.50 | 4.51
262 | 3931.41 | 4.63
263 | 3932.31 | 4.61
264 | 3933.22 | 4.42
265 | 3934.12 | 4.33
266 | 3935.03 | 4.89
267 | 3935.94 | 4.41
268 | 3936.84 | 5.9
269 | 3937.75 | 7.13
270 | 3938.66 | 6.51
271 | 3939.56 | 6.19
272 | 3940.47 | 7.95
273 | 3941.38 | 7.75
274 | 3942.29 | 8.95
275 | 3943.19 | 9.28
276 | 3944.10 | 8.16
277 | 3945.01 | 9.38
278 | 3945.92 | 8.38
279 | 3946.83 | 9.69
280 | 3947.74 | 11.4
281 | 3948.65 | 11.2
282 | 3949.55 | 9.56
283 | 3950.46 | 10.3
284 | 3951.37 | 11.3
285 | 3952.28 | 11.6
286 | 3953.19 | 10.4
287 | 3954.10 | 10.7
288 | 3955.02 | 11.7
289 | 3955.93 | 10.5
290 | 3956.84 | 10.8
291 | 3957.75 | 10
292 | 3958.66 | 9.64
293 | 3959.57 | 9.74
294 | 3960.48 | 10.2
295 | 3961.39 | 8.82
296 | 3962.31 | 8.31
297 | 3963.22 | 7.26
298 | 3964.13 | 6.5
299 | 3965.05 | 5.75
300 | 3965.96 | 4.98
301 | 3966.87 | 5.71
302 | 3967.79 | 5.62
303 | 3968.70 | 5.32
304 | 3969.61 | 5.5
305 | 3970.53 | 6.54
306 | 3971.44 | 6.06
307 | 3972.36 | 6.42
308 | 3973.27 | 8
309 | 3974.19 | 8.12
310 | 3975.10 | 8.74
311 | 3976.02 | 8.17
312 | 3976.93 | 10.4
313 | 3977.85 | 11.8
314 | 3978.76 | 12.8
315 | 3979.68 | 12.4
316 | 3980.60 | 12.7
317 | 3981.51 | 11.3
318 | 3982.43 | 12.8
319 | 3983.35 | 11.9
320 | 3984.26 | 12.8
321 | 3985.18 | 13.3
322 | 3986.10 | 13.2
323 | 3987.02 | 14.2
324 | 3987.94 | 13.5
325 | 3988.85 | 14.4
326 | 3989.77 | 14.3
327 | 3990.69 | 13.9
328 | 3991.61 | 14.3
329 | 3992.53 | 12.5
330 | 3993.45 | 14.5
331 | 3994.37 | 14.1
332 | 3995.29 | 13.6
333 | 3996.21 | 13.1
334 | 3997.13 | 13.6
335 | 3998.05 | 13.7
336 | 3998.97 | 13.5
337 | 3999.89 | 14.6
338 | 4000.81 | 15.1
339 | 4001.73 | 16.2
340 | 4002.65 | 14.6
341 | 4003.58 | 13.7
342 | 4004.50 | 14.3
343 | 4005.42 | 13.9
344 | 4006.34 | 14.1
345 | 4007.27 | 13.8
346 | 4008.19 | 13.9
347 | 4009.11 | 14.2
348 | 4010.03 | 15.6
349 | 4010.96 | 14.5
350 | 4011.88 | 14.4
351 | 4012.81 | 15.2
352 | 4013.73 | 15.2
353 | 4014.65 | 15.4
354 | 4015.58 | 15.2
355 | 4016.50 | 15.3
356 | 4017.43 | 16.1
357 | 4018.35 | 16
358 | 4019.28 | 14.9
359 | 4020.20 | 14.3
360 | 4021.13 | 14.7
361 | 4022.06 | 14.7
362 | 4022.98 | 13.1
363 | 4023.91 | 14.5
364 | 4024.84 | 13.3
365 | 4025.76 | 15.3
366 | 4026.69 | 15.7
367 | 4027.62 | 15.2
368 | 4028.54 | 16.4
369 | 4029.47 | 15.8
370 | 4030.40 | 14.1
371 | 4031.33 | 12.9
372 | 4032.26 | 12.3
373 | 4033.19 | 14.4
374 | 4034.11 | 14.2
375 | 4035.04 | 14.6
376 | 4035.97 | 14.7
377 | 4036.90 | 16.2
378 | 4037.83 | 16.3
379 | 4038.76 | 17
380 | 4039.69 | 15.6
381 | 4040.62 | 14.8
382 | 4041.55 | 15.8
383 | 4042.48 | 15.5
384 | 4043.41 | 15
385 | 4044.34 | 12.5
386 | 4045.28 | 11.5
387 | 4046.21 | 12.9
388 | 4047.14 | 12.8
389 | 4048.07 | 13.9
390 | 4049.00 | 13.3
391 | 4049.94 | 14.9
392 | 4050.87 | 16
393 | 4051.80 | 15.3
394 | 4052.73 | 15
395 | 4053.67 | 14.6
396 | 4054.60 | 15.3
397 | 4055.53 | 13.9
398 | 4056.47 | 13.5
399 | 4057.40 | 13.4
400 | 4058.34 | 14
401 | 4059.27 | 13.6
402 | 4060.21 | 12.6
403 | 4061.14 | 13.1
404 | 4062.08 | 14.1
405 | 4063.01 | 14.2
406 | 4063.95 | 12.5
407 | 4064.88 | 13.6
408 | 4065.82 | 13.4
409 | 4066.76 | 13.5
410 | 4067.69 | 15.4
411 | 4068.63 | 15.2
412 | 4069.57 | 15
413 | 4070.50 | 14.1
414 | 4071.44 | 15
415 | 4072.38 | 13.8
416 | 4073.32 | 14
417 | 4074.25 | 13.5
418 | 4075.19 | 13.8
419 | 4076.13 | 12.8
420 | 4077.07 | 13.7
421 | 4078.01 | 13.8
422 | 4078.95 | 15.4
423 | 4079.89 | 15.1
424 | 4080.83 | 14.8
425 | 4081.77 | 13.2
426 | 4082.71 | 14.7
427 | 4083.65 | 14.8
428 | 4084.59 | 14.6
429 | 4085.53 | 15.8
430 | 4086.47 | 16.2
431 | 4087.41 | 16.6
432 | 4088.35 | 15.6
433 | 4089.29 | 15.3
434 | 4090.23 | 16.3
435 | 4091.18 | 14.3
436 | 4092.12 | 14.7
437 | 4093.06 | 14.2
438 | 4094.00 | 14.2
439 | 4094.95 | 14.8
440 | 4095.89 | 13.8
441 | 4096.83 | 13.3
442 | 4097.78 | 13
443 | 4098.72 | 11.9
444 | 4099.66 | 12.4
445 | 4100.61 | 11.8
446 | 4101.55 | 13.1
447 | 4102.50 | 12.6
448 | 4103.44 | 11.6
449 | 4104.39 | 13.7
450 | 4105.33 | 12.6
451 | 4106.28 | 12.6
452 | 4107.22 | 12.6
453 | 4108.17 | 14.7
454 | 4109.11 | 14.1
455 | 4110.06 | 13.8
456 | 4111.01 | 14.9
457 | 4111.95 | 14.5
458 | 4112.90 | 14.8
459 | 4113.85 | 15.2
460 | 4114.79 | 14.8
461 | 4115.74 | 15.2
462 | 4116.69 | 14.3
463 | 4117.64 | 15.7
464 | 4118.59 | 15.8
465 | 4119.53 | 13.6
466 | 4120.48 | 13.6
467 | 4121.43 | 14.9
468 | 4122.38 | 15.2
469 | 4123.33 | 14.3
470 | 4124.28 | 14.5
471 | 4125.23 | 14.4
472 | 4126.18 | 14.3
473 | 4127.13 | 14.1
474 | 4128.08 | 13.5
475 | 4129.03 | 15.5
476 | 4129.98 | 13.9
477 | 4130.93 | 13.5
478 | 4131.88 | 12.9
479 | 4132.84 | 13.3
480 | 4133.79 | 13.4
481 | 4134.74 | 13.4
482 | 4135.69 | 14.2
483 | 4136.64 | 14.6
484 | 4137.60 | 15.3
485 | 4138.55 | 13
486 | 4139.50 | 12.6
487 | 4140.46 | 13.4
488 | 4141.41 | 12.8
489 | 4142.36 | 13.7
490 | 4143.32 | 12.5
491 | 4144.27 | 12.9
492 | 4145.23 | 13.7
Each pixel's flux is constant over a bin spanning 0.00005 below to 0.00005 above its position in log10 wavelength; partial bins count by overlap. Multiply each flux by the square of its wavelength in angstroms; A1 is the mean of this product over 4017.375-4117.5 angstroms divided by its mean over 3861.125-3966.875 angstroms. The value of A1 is 1.76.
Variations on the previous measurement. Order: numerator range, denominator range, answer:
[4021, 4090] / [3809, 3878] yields 2.19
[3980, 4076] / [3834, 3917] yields 1.83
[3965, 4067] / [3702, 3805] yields 1.81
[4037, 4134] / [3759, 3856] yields 2.06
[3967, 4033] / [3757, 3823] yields 1.69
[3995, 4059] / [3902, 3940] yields 1.78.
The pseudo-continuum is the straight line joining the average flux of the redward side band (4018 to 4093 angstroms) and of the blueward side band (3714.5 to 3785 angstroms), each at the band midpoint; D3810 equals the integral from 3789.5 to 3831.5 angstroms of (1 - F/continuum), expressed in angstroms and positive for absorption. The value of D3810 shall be 8.5 angstroms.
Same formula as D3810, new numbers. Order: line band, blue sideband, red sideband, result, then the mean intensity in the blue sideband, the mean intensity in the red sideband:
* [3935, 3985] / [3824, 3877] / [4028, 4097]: 9.1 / 7.18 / 14.4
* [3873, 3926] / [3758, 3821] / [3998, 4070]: 9.0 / 8.64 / 14.5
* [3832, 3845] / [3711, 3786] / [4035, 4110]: 5.0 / 8.56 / 14.2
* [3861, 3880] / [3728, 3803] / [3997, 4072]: 4.3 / 8.25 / 14.5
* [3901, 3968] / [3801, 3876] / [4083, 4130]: 6.8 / 7.47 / 14.2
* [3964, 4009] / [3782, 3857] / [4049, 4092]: 2.3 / 7.53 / 14.4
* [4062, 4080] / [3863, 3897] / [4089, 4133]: -1.5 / 8.34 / 14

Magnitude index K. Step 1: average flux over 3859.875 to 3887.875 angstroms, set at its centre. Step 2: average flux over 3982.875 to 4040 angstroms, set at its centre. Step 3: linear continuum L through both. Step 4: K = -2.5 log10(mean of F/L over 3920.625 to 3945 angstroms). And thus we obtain 0.44 mag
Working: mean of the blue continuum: 8.07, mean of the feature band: 7.16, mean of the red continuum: 14.4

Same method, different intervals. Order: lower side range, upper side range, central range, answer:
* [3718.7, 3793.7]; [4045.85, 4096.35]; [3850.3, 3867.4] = 0.33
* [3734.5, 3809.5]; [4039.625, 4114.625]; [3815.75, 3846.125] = 0.40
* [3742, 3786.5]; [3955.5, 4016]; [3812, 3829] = 0.28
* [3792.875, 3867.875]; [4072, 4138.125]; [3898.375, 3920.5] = -0.12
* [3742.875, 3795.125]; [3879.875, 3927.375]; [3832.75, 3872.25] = 0.24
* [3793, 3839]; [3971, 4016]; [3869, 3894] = 0.16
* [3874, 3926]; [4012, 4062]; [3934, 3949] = 0.38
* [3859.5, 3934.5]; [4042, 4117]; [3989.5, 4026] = -0.20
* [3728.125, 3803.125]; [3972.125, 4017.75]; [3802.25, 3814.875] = 0.02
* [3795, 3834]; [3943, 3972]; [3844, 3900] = -0.02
